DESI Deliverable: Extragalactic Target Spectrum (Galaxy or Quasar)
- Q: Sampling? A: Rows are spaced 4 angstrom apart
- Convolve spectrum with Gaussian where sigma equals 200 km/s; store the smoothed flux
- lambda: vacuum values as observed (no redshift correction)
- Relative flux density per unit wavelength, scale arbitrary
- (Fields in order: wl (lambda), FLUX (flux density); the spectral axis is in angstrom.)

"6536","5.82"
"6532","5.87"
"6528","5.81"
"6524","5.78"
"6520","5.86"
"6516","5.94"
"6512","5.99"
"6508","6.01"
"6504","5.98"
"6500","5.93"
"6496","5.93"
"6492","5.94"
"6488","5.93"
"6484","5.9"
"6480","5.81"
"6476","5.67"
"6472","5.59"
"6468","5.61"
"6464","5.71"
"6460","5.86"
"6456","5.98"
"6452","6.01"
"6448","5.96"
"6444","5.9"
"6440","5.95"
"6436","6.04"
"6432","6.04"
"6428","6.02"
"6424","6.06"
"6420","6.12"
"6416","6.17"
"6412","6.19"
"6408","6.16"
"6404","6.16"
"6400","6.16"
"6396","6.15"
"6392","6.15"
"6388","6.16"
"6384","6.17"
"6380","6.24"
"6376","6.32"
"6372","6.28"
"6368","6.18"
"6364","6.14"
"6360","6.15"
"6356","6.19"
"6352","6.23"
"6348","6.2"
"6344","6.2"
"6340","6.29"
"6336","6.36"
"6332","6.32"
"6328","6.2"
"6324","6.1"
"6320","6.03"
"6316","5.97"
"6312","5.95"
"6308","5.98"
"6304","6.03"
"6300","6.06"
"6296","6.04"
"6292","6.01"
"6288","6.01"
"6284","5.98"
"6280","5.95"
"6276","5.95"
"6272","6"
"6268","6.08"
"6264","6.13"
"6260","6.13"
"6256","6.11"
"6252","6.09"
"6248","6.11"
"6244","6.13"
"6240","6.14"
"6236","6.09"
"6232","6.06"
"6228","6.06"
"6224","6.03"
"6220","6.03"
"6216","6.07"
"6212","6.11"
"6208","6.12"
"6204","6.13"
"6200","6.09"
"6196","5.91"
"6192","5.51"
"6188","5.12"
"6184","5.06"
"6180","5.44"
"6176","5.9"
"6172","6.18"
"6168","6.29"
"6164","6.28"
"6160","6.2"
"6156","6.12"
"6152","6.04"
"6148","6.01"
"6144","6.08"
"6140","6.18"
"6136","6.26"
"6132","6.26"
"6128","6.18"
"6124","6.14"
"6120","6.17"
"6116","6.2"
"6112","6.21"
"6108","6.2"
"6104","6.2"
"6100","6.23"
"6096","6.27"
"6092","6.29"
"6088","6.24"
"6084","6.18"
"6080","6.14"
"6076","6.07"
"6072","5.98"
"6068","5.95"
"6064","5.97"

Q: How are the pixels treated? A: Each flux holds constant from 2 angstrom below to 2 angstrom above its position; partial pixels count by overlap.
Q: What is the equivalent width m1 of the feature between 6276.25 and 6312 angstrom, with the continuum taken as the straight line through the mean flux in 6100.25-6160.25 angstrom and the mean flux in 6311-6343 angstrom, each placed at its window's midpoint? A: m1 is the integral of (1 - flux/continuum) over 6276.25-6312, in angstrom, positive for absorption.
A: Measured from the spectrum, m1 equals 0.9 angstrom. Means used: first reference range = 6.16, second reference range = 6.16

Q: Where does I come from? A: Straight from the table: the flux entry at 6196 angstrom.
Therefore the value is 5.91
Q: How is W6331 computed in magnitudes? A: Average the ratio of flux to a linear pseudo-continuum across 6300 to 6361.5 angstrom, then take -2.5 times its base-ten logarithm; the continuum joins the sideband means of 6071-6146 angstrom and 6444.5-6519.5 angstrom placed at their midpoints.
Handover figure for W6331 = -0.03 mag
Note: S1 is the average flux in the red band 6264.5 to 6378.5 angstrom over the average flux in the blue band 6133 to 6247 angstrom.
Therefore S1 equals 1.0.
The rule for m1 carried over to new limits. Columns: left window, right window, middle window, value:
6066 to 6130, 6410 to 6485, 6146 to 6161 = 0.1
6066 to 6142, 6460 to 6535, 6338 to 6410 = -3.0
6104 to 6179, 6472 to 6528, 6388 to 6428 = -1.3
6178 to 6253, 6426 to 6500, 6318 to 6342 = -1.3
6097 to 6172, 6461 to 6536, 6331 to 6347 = -0.8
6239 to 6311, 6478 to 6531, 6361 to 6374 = -0.4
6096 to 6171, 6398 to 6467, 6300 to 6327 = 0.3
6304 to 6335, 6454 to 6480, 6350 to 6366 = -0.5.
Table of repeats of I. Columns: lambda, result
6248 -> 6.11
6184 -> 5.06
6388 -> 6.16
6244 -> 6.13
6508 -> 6.01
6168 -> 6.29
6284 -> 5.98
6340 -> 6.29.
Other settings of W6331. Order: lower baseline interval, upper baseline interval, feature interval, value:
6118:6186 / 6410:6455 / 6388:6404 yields -0.02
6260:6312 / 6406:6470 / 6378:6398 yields -0.03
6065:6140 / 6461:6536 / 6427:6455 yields -0.02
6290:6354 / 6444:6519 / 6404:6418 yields -0.03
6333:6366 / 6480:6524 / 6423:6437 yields 0.01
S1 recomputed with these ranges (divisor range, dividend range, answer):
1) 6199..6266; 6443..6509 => 0.96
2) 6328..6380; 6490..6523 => 0.95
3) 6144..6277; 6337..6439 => 1.03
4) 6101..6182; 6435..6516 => 0.96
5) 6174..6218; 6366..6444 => 1.06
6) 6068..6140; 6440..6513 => 0.95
